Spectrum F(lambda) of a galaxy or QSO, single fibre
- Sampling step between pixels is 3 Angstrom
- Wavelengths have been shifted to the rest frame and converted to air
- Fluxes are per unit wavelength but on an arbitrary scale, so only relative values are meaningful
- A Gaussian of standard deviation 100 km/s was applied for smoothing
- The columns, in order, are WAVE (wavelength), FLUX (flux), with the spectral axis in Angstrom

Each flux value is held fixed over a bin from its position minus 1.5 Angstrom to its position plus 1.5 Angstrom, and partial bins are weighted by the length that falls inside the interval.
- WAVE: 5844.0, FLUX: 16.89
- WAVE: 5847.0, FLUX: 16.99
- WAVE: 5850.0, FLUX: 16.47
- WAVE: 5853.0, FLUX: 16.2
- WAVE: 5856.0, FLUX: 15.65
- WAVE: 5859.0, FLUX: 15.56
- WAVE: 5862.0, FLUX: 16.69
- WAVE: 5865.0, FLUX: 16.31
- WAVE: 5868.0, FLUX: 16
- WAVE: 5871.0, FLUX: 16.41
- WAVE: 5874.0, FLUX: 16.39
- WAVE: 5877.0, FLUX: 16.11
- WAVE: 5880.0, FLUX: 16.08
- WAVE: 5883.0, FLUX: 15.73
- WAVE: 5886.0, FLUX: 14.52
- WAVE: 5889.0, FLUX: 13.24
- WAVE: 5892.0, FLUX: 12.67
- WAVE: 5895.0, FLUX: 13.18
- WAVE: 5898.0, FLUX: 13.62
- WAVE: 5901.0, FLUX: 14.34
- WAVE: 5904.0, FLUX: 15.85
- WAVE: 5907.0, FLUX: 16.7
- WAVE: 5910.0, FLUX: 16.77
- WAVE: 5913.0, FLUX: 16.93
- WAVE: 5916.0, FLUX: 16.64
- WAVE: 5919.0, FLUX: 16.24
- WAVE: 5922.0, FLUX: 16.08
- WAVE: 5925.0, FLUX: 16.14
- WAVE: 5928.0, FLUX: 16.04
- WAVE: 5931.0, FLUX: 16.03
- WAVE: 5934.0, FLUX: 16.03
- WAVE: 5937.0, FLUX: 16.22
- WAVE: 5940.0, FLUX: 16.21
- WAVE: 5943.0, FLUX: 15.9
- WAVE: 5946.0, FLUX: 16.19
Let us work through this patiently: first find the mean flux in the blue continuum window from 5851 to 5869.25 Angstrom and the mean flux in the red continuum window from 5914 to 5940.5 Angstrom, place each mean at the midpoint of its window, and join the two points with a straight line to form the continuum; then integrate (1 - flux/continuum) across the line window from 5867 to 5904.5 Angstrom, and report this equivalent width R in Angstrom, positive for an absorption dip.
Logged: 2.9 Angstrom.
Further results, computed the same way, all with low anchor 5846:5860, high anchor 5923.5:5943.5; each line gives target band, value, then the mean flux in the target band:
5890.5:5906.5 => 2.0 Angstrom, 14.1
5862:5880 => -0.1 Angstrom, 16.3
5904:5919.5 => -0.5 Angstrom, 16.6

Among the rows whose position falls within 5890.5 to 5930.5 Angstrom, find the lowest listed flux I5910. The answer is 12.67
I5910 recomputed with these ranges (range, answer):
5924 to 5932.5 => 16.03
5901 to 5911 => 14.34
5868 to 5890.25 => 13.24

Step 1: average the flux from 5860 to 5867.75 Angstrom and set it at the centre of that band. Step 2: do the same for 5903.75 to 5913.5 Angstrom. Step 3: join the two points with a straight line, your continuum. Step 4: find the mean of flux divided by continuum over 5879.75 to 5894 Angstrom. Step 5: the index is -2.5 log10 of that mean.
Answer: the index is 0.158 mag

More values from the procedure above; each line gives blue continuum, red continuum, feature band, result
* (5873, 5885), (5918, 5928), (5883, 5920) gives 0.07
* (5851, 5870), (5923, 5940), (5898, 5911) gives 0.03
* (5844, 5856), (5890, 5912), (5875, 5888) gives -0.01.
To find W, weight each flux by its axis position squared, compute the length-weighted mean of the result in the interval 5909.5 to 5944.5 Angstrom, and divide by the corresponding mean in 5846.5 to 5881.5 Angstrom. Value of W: 1.02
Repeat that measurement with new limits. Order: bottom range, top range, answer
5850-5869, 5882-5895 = 0.87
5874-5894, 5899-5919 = 1.10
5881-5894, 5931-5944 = 1.16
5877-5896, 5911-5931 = 1.15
